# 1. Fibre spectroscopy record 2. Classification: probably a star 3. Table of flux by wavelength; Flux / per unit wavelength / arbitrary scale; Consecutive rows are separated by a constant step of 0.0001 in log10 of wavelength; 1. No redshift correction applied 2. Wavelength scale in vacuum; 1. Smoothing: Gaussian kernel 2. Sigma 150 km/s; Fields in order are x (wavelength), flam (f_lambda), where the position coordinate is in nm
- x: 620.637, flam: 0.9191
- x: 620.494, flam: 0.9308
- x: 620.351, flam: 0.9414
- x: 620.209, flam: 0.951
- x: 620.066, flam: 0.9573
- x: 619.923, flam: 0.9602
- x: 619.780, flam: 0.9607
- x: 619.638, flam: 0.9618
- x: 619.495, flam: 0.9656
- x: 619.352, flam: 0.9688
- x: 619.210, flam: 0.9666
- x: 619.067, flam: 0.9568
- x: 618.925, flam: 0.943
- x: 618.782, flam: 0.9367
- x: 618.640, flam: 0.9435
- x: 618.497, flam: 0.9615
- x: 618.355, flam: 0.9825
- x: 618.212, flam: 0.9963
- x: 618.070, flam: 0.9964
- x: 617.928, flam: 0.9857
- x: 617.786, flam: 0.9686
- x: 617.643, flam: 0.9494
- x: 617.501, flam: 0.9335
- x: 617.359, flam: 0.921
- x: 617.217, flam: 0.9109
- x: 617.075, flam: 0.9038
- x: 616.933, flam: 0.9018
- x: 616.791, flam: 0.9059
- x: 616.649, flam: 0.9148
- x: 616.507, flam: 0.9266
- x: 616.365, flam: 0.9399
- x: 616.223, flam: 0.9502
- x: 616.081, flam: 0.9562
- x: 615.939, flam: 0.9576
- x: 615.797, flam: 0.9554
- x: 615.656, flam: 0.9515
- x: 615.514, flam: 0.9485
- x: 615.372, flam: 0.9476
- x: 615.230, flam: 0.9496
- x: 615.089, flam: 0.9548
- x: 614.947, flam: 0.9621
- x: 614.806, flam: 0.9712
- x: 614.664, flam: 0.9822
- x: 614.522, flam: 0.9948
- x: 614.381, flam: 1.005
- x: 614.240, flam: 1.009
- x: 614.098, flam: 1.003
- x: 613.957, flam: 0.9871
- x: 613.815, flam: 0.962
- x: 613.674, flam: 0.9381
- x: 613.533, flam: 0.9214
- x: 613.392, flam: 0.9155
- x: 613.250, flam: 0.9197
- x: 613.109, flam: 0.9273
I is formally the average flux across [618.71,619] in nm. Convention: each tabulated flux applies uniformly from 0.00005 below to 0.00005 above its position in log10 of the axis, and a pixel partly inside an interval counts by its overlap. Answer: 0.942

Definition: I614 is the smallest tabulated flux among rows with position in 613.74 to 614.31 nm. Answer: 0.962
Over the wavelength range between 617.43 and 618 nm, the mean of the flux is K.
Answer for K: 0.96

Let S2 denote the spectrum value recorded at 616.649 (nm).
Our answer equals 0.9148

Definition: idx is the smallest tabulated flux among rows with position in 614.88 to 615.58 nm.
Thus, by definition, 0.9476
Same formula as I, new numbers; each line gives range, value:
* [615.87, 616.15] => 0.956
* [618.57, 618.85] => 0.942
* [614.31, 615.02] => 0.983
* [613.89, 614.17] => 0.994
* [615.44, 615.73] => 0.951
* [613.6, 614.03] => 0.963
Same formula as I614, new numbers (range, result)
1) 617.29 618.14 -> 0.921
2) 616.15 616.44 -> 0.9399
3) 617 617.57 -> 0.9038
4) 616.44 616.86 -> 0.9059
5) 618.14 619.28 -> 0.9367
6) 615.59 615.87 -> 0.9515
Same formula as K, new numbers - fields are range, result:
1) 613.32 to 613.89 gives 0.934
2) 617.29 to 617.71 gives 0.935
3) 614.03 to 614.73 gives 0.999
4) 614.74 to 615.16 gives 0.965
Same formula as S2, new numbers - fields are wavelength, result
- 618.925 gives 0.943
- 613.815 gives 0.962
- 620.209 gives 0.951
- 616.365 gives 0.9399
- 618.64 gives 0.9435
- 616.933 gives 0.9018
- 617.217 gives 0.9109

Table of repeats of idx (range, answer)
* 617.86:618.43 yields 0.9825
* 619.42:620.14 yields 0.9573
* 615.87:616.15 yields 0.9562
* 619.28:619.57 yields 0.9656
